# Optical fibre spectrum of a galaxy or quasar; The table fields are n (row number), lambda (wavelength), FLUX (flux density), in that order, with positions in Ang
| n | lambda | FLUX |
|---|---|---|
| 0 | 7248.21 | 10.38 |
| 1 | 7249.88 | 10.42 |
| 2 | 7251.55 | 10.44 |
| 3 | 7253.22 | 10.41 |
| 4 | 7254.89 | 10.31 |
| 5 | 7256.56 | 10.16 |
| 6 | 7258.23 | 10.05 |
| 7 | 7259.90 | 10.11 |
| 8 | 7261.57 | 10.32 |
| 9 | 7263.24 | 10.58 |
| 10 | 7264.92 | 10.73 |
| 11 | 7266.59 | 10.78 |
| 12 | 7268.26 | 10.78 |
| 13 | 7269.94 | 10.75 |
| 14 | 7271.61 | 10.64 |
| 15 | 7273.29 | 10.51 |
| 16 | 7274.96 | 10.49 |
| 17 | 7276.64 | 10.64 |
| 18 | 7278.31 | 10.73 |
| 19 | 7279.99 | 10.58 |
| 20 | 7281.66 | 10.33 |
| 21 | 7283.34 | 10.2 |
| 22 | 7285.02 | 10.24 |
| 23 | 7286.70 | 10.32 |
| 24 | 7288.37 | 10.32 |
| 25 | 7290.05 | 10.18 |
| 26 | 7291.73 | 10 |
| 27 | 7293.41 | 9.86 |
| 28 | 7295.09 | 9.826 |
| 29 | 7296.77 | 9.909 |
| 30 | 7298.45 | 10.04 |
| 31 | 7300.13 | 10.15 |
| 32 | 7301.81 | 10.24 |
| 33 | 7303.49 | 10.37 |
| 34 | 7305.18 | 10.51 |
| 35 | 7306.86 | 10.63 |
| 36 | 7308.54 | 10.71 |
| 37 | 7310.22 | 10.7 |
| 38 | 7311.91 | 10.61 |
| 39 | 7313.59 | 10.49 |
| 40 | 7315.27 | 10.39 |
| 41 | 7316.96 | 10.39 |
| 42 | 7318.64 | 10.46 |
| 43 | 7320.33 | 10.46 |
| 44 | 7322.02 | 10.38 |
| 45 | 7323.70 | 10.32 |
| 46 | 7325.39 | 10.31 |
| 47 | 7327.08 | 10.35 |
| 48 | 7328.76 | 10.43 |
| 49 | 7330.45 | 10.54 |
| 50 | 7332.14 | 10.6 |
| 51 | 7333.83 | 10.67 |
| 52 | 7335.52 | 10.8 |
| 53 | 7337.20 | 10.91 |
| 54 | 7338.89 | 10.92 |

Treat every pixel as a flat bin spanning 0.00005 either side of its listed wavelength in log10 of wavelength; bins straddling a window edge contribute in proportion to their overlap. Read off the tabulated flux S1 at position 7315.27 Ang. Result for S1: 10.39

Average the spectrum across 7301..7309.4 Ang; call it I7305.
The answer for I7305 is 10.5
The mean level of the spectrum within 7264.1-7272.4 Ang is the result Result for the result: 10.7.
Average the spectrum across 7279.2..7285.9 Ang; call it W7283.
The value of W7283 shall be 10.3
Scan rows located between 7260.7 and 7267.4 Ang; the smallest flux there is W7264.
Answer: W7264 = 10.32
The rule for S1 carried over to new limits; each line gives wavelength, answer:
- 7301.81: 10.24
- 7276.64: 10.64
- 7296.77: 9.909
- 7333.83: 10.67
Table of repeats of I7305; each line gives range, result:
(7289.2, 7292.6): 10.1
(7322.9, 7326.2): 10.3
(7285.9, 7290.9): 10.3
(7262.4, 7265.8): 10.6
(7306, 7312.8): 10.7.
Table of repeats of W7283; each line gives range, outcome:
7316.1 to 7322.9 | 10.4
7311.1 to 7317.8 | 10.5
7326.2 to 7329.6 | 10.4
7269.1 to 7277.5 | 10.6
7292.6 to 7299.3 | 9.91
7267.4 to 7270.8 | 10.8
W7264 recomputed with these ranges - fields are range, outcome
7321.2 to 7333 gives 10.31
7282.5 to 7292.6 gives 10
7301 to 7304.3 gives 10.24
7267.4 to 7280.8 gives 10.49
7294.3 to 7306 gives 9.826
